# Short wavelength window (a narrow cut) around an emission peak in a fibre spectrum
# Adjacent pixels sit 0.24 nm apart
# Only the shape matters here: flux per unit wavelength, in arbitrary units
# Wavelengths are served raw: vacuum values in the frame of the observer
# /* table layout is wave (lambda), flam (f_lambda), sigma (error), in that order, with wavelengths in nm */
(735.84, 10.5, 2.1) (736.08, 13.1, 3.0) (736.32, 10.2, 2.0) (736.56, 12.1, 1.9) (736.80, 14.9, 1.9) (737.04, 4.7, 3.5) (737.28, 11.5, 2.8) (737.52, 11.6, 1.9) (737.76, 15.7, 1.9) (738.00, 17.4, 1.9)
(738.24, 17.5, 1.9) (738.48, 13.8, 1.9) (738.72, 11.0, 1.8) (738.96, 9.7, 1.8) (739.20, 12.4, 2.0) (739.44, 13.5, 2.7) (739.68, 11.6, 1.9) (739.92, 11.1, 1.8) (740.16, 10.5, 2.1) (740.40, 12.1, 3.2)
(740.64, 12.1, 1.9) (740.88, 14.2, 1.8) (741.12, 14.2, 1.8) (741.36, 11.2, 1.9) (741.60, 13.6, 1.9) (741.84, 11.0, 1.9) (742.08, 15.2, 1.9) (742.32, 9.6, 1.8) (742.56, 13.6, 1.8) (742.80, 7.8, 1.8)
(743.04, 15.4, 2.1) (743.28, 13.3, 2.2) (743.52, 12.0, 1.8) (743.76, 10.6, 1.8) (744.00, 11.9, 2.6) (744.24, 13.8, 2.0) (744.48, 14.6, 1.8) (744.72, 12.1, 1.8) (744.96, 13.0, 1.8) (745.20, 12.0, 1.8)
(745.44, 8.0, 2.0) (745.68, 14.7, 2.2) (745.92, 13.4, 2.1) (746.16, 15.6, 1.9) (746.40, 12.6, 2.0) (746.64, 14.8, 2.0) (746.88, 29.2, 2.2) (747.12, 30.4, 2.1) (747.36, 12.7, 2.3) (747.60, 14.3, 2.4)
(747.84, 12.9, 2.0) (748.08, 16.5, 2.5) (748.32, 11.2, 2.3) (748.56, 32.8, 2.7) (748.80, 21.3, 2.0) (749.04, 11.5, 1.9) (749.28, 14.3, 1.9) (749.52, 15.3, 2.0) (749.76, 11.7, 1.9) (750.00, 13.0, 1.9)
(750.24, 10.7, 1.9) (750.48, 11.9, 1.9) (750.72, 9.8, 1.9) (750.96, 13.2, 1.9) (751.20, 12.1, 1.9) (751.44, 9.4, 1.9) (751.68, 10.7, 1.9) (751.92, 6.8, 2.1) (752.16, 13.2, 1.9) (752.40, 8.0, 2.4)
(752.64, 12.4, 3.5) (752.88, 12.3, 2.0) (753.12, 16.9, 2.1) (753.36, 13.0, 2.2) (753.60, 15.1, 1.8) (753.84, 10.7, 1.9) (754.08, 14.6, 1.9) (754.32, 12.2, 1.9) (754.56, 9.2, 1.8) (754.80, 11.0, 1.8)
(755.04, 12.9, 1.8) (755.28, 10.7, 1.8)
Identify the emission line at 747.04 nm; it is [S II]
